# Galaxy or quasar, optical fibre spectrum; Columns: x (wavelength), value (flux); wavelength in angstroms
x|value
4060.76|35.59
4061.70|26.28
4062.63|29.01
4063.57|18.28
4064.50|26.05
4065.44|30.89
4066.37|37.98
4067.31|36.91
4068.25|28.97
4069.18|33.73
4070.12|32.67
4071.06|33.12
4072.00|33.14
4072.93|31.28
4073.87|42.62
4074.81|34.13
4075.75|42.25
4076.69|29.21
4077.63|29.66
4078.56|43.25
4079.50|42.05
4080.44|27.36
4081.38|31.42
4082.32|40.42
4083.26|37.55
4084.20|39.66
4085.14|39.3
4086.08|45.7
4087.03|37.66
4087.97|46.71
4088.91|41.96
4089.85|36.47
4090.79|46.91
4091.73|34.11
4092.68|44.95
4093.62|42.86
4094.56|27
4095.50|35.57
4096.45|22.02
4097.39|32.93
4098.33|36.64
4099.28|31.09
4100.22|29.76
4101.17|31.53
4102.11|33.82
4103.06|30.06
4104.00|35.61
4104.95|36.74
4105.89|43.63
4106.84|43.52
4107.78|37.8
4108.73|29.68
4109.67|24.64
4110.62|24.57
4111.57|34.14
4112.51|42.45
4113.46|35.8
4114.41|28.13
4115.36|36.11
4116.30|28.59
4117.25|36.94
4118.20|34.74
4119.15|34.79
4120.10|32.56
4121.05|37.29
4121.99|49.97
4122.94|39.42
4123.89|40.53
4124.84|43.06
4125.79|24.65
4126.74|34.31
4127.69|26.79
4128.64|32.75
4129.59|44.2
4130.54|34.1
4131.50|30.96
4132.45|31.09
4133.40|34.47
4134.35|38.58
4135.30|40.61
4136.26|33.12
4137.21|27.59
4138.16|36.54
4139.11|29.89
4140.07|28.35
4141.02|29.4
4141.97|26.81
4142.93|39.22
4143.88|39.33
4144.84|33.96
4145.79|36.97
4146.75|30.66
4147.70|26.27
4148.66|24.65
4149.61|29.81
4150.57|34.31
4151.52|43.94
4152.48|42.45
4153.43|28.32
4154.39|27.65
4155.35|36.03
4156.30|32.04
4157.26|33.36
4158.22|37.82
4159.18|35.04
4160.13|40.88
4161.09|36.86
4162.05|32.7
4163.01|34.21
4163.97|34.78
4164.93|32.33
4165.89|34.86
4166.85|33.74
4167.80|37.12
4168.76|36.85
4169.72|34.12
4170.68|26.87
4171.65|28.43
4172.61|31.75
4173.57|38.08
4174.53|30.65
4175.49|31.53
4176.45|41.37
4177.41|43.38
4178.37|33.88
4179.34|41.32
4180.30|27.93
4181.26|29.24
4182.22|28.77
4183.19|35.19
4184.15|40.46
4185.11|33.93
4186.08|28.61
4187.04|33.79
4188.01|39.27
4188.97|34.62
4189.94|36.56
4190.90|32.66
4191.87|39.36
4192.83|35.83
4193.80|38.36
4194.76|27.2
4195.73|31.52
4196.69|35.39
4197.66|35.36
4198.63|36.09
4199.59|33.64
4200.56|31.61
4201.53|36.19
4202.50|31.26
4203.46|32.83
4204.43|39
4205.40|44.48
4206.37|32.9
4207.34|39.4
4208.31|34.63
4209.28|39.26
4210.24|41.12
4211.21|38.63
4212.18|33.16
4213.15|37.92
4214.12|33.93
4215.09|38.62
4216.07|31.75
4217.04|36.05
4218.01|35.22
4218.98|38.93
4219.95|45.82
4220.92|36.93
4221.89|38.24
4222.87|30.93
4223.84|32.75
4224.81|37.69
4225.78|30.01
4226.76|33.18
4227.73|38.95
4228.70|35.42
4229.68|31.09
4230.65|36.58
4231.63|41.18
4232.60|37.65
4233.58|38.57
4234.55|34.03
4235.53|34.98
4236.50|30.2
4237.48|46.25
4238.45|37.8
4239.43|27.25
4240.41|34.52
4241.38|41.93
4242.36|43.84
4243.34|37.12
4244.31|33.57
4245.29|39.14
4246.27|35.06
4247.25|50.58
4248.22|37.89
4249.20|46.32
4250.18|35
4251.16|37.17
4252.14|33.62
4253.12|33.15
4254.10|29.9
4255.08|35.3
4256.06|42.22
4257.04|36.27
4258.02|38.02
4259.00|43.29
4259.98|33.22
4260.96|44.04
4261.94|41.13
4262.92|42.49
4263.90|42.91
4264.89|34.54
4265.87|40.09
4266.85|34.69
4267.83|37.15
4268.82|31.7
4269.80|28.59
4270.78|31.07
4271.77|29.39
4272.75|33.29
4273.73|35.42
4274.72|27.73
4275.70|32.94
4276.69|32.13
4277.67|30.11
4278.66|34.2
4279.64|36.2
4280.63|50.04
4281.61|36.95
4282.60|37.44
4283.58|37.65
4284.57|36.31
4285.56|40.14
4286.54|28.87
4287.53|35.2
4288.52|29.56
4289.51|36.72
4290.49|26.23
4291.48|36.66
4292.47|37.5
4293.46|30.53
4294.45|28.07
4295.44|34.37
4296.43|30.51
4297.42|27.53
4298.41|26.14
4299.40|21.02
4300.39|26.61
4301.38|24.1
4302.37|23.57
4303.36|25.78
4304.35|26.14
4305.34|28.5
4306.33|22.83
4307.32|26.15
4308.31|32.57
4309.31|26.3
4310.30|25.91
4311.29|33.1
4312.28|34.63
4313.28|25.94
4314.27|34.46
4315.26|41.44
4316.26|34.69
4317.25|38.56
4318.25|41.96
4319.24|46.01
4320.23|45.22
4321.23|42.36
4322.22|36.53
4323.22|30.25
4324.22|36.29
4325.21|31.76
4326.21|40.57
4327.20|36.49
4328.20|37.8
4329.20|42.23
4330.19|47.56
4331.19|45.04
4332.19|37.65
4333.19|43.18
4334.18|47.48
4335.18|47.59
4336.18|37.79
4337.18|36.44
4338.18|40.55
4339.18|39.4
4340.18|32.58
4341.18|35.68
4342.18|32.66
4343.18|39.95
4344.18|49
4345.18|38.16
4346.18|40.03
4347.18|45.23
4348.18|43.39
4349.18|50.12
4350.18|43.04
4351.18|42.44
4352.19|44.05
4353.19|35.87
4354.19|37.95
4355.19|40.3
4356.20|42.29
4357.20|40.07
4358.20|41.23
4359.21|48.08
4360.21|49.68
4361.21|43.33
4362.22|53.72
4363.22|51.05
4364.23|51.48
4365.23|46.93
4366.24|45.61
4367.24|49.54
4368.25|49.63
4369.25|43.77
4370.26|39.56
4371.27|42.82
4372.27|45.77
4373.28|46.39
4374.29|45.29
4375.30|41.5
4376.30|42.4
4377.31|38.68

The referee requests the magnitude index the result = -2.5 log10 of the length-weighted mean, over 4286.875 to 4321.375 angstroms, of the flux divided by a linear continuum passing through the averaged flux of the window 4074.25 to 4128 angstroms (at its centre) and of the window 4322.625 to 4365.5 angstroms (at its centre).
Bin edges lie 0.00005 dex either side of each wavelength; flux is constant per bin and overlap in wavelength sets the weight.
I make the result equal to 0.28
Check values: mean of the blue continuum 35.8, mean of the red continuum 41.7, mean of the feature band 31.5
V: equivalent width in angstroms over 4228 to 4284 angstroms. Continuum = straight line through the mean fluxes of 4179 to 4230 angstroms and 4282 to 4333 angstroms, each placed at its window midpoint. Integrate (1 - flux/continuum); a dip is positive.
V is -3.6 angstroms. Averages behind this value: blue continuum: 35.3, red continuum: 33.6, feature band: 36.7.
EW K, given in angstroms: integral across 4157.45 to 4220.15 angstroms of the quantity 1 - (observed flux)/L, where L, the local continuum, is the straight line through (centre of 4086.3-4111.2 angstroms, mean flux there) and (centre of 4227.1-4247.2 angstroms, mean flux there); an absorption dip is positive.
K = 2.1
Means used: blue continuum 35.4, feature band 35.3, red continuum 37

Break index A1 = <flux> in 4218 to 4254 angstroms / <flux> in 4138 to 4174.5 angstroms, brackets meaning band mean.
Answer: 1.10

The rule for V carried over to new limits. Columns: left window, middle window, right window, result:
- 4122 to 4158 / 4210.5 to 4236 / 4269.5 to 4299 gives -1.98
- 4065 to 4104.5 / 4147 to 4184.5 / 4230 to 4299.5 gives 1.76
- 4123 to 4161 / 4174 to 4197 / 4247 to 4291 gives 0.04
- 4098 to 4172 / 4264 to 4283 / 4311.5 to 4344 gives 1.49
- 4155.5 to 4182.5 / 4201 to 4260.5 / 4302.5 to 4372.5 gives -0.91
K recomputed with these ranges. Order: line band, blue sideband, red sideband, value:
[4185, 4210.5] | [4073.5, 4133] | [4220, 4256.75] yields 0.8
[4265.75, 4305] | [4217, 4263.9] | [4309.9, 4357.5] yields 6.4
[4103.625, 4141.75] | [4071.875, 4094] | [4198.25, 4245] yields 3.2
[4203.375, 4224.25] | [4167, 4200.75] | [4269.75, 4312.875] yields -2.2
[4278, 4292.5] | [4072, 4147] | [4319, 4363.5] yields 1.5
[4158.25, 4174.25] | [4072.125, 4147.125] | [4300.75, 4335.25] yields 0.4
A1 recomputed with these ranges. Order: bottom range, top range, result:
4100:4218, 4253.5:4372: 1.08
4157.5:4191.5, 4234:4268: 1.10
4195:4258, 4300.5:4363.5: 1.05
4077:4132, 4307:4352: 1.08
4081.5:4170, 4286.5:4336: 0.97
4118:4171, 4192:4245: 1.05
